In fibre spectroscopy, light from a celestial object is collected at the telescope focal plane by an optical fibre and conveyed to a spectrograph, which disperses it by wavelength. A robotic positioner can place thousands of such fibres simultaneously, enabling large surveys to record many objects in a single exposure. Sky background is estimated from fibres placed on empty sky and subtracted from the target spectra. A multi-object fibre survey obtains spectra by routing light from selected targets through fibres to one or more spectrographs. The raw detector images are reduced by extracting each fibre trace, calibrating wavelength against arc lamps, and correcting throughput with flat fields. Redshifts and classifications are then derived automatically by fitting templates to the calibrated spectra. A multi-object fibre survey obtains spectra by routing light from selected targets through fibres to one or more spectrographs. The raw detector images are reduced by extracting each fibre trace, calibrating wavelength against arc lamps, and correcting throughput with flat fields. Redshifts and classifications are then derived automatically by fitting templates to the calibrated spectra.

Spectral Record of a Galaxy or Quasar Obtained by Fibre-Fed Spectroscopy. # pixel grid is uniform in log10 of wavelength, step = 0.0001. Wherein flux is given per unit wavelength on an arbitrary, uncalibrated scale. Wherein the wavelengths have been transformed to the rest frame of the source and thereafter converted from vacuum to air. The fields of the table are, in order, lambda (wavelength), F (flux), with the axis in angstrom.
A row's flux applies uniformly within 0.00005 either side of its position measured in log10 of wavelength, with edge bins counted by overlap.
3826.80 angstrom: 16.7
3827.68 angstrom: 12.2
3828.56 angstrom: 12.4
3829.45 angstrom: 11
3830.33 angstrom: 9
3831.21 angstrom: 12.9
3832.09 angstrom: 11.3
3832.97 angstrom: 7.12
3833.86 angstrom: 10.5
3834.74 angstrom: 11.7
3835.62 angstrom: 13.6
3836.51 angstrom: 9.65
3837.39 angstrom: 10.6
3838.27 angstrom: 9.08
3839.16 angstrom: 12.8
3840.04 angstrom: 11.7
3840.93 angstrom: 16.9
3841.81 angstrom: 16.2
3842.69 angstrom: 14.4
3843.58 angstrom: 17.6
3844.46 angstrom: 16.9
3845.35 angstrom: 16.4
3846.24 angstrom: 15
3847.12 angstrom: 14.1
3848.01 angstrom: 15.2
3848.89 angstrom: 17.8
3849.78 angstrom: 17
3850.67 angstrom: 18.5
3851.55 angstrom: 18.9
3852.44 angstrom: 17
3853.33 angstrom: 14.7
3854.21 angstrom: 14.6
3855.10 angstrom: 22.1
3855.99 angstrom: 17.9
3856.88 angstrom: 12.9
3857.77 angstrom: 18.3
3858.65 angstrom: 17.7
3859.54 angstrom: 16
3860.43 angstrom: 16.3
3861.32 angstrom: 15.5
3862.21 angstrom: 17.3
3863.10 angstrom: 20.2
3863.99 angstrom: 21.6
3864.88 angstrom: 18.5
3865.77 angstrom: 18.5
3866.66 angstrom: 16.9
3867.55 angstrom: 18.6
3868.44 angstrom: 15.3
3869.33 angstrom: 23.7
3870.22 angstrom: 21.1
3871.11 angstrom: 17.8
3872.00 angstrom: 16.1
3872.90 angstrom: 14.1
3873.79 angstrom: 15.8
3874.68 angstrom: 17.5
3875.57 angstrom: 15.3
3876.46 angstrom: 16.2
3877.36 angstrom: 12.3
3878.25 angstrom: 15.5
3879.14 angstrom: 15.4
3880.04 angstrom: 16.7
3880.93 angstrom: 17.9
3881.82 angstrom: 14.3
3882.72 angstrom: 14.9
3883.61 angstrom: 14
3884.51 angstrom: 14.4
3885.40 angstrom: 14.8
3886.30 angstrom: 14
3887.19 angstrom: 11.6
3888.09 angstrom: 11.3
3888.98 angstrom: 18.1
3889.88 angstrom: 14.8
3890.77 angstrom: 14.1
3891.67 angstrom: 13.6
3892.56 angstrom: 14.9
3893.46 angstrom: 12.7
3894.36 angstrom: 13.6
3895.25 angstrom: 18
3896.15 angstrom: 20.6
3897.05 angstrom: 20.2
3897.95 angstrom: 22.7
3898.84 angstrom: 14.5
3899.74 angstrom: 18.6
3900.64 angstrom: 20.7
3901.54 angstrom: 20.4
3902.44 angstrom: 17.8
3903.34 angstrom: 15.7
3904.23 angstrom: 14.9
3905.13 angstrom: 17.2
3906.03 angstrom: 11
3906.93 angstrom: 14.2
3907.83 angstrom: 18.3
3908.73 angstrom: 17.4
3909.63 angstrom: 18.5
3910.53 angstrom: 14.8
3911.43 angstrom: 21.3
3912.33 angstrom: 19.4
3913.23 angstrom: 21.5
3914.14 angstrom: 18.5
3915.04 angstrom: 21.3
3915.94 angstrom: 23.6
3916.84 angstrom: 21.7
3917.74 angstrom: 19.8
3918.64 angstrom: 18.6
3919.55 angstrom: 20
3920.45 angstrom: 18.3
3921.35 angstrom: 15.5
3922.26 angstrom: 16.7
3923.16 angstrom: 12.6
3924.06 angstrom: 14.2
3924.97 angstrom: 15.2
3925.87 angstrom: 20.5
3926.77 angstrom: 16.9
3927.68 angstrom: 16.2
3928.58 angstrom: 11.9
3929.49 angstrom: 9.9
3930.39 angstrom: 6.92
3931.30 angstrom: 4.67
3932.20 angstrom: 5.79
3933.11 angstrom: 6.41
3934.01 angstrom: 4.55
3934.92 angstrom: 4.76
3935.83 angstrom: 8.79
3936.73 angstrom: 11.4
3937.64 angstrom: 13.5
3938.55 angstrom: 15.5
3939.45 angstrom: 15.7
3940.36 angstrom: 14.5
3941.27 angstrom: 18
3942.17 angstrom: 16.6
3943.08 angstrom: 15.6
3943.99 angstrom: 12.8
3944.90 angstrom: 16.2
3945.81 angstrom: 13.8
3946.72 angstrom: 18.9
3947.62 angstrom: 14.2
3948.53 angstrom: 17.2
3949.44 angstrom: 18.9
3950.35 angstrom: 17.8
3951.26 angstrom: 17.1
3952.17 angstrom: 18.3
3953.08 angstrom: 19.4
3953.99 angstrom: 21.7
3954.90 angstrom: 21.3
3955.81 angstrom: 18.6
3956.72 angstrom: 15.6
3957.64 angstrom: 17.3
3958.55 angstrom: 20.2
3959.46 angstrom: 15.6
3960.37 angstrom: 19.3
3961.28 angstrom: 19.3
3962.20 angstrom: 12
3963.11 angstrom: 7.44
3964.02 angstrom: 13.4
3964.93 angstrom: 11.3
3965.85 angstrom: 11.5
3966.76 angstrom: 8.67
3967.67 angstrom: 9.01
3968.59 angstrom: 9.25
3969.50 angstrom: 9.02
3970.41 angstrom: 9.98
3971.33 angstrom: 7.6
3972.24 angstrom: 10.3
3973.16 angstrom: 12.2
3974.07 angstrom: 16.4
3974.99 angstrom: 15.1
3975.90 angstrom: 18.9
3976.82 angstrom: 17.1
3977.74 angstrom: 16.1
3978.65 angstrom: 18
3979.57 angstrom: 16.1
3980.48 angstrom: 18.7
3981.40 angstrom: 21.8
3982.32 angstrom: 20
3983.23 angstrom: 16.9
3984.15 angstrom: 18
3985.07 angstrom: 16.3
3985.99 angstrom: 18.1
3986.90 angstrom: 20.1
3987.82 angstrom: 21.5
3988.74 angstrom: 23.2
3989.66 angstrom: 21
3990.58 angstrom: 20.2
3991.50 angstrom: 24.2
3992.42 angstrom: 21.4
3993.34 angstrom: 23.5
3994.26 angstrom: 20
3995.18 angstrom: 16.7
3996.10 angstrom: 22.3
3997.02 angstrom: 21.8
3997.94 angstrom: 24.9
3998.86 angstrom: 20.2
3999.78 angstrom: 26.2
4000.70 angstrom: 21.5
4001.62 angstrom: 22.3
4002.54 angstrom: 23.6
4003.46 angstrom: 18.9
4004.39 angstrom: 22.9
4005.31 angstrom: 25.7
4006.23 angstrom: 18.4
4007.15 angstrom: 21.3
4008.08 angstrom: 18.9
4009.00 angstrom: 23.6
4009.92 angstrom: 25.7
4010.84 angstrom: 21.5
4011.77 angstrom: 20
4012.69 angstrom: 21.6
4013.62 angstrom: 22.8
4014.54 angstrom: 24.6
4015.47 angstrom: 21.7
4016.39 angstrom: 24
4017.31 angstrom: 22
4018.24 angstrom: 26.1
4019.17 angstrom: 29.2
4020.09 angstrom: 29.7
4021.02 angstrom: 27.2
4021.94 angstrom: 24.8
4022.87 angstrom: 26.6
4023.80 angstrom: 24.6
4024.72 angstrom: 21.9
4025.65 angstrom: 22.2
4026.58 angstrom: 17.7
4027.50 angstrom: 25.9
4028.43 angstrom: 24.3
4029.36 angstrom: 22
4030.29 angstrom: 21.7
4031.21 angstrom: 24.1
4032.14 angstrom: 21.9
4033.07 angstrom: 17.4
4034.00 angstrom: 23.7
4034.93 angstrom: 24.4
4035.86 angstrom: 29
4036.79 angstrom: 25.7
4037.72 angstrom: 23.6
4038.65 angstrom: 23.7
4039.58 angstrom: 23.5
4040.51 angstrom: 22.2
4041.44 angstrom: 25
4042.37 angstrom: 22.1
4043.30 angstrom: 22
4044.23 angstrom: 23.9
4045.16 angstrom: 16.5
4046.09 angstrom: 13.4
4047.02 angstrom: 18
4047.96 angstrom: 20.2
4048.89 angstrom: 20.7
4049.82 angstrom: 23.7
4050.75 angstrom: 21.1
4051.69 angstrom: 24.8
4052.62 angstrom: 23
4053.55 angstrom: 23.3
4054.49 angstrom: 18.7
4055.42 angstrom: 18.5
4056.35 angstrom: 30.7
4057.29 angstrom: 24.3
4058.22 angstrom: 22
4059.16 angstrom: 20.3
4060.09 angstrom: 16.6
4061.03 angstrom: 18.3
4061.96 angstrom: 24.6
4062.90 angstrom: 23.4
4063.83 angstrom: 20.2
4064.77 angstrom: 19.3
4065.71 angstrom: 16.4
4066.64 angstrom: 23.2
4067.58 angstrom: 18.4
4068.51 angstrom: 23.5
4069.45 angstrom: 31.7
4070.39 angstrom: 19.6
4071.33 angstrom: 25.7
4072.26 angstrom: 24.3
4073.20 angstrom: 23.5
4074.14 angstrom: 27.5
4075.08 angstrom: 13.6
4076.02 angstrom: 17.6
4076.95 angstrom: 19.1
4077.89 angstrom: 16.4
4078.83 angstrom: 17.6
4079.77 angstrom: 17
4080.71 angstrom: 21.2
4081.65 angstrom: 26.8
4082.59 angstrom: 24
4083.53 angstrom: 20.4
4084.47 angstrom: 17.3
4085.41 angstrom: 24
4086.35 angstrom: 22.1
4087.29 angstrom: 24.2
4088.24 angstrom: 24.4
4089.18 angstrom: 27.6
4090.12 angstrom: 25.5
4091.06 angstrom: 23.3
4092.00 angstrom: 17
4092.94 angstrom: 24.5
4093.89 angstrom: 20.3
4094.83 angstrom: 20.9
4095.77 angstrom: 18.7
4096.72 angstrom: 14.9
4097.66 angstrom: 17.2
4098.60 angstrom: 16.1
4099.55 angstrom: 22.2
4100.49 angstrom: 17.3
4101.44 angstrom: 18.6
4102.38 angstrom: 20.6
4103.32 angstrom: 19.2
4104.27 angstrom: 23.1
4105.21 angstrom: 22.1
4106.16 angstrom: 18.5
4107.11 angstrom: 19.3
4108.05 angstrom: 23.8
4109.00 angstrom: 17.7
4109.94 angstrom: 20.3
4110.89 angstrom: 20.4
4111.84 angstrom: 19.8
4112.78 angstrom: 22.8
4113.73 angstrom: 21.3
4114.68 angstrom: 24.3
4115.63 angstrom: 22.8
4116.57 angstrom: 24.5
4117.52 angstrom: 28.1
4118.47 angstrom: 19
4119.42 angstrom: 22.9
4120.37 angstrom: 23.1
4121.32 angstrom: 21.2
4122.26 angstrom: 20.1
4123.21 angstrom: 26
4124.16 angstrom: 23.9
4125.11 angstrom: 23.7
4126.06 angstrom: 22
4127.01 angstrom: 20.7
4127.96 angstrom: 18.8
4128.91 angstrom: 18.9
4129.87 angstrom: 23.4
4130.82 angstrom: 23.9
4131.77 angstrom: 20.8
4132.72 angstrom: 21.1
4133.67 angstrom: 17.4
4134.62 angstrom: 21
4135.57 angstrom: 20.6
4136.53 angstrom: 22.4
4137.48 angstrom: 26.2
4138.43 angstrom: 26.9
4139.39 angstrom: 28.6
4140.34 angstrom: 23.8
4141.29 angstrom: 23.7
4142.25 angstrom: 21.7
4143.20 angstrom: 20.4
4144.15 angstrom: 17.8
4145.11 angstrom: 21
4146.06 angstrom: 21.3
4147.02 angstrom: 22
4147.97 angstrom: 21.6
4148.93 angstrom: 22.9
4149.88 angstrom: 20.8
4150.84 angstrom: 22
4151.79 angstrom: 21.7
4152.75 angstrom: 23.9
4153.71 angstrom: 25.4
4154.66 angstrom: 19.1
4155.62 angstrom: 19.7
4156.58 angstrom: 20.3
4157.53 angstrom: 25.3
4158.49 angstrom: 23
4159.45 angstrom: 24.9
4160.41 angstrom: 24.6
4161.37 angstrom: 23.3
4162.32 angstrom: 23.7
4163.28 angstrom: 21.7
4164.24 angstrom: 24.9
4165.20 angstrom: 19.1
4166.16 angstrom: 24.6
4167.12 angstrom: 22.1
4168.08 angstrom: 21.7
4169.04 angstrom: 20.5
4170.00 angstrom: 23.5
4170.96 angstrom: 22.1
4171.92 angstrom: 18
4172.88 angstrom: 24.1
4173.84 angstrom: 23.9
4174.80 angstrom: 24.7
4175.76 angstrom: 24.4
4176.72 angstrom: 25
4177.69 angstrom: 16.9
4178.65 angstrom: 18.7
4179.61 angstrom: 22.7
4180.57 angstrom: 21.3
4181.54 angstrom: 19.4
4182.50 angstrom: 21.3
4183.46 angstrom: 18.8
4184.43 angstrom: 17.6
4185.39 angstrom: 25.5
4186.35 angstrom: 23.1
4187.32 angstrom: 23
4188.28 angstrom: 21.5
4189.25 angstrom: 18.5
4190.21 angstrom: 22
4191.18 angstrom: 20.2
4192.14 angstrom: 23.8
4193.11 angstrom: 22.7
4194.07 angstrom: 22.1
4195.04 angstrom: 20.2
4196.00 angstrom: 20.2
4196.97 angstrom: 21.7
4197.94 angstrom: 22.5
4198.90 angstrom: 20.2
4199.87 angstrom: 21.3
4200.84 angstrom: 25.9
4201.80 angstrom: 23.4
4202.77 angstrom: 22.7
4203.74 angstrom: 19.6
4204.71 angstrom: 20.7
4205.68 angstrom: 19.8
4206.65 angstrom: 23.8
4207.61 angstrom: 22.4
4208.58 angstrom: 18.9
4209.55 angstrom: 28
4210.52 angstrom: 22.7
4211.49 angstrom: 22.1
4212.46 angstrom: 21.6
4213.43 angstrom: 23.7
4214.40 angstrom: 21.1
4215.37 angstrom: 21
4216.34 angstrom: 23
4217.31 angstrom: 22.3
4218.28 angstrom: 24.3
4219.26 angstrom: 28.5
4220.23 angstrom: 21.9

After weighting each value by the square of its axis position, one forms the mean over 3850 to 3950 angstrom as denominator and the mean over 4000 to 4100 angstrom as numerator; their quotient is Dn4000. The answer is 1.5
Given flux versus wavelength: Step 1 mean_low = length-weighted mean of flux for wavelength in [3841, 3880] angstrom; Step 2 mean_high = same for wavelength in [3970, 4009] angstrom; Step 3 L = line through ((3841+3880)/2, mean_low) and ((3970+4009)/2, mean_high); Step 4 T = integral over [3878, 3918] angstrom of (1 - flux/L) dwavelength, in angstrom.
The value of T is 1.8 angstrom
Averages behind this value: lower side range 16.9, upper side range 19.3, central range 16.9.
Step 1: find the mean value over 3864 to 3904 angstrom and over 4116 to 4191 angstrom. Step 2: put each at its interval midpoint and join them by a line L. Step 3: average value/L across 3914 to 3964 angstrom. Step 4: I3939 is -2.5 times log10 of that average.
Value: 0.15 mag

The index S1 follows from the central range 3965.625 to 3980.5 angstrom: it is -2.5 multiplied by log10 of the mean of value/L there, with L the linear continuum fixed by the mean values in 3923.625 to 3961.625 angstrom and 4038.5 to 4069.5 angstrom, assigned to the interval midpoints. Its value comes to 0.27 mag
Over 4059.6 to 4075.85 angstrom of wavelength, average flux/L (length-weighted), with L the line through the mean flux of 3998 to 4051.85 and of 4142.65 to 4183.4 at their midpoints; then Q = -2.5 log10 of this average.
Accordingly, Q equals 0.04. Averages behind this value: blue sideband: 22.8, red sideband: 22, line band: 21.7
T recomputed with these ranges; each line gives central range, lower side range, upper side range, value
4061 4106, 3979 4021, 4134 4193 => 1.76 angstrom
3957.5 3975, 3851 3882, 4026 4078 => 6.30 angstrom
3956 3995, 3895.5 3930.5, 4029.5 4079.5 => 6.35 angstrom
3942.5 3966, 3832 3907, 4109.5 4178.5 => 1.91 angstrom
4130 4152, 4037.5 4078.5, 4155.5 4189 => -0.21 angstrom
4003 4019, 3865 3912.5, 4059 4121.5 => -2.58 angstrom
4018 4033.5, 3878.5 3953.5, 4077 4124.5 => -4.07 angstrom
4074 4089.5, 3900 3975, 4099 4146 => -0.54 angstrom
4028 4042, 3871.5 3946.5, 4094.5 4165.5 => -3.29 angstrom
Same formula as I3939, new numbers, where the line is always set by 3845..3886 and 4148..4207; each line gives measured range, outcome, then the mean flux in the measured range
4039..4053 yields -0.08 mag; 21.4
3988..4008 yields -0.15 mag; 21.8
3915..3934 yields 0.20 mag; 14.7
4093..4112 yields 0.06 mag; 19.6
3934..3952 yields 0.23 mag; 14.6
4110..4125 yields -0.08 mag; 22.6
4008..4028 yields -0.23 mag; 23.8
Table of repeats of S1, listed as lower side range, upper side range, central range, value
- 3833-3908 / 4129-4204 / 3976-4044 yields -0.17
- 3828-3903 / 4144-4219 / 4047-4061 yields -0.12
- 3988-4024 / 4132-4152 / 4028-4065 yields 0.03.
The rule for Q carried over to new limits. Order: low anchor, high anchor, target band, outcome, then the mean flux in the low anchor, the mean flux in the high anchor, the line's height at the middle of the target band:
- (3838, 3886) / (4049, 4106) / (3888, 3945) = 0.14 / 16.4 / 21.3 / 17.7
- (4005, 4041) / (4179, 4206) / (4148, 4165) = -0.04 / 23.5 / 21.5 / 21.9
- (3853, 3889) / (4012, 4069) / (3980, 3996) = 0.03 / 16.5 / 22.5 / 20.7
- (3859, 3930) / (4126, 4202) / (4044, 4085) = -0.05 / 16.8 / 22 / 20.1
